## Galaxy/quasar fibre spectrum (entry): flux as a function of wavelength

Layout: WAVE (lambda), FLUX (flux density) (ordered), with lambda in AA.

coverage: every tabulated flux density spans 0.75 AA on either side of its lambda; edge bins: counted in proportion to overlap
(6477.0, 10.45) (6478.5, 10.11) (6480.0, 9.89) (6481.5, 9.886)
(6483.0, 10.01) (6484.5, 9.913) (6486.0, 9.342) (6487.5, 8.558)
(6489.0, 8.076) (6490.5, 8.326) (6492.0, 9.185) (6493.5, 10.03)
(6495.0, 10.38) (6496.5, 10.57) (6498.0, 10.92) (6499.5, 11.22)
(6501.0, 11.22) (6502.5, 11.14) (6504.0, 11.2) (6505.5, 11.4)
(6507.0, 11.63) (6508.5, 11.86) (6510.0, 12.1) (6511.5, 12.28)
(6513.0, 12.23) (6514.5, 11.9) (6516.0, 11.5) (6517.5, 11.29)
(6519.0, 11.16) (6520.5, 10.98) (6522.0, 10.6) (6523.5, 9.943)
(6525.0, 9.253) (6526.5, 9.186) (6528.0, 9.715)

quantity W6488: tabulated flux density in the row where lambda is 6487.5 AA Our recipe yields 8.558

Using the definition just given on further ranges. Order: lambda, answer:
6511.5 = 12.28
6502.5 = 11.14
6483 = 10.01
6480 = 9.89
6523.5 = 9.943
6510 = 12.1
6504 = 11.2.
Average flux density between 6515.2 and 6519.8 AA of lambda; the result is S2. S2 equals 11.3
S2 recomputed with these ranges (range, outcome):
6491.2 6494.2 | 9.58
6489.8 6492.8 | 8.78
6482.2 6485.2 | 9.96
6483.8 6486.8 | 9.6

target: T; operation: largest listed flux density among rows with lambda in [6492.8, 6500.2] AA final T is 11.22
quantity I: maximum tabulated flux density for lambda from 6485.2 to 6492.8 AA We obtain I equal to 9.342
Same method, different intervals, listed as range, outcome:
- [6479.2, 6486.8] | 10.01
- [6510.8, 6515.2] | 12.28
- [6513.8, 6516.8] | 11.9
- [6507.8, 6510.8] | 12.1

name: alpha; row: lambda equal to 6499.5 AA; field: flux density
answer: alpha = 11.22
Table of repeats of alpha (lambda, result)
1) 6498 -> 10.92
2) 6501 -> 11.22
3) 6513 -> 12.23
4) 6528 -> 9.715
